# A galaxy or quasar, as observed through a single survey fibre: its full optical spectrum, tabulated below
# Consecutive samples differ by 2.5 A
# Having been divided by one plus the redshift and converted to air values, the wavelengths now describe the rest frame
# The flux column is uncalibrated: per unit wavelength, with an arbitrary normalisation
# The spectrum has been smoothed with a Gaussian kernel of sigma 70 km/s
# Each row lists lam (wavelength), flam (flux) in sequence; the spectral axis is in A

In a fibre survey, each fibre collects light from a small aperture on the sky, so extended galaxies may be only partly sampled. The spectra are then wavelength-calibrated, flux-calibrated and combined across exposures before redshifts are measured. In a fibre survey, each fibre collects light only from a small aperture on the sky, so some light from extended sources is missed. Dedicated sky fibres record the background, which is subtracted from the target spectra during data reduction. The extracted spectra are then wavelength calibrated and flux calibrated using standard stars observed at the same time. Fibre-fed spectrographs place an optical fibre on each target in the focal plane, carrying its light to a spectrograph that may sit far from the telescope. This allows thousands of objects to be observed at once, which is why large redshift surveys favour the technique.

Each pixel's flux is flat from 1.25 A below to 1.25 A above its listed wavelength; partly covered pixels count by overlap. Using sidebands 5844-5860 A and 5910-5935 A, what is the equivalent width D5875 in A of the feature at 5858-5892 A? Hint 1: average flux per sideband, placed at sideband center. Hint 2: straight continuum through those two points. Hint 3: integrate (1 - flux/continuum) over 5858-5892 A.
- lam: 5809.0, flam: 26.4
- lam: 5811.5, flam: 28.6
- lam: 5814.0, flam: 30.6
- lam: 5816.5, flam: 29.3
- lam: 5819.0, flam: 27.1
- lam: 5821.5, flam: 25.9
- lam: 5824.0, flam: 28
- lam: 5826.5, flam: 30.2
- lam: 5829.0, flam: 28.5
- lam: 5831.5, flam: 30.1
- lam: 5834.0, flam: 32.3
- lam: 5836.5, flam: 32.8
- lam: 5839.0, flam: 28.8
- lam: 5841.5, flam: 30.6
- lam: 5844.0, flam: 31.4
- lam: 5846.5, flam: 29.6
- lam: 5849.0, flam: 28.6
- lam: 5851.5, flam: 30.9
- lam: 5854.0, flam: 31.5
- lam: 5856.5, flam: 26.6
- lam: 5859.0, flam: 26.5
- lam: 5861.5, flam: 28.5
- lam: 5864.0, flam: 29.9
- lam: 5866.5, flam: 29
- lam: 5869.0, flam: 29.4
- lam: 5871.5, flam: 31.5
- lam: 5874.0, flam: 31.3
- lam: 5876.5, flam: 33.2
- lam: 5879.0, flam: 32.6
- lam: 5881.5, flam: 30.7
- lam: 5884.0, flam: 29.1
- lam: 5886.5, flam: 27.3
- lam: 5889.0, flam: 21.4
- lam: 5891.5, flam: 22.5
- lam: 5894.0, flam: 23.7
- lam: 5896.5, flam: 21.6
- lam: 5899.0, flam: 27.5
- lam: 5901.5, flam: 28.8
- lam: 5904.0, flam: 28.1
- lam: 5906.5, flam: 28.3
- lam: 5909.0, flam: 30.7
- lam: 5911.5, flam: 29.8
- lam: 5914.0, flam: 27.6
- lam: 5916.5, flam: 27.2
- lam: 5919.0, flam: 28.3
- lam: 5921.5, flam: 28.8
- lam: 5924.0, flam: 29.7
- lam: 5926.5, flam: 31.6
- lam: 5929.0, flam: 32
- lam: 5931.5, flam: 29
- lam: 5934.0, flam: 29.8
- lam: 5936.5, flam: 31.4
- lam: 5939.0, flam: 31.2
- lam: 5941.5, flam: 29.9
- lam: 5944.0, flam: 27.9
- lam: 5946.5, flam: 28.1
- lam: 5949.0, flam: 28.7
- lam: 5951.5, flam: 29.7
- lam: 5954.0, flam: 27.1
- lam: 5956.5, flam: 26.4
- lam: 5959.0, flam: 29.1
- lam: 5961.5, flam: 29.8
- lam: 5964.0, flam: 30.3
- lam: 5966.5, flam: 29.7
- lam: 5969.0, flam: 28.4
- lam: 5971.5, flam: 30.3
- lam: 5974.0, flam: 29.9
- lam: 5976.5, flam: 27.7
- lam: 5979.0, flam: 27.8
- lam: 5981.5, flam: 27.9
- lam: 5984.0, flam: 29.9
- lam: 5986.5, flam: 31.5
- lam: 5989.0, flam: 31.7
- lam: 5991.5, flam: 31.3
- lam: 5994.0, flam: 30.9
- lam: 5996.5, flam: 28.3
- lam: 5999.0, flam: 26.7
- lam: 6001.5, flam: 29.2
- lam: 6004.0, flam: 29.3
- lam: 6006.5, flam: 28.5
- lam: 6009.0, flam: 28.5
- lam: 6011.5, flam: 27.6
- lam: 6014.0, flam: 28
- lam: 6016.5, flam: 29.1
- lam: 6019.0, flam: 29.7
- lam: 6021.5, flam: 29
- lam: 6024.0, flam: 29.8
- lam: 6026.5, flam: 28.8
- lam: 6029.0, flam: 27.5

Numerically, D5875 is 0.4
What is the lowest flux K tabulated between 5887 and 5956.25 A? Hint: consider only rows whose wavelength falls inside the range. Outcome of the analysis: 21.4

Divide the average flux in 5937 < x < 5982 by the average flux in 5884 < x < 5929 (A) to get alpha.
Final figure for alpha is 1.1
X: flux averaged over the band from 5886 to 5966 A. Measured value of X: 28.3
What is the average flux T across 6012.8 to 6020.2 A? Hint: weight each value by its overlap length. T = 28.9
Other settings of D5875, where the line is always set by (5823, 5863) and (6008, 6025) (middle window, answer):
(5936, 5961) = 0.2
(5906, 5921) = 0.3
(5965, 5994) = -0.7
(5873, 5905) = 2.1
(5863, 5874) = -0.2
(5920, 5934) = -0.4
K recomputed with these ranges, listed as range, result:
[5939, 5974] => 26.4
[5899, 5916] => 27.5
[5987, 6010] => 26.7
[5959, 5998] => 27.7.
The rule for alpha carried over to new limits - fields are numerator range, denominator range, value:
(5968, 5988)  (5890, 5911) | 1.10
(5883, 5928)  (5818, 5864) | 0.93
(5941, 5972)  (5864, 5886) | 0.94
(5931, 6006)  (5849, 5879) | 0.98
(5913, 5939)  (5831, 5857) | 0.97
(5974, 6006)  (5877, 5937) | 1.04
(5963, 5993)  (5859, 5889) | 1.00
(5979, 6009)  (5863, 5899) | 1.05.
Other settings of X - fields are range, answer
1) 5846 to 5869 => 29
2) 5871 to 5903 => 27.7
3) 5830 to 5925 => 28.8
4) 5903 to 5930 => 29.3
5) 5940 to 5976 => 28.9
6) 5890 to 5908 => 25.8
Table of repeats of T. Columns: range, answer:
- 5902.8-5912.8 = 29.2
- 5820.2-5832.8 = 28.5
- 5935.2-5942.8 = 30.8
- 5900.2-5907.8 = 28.4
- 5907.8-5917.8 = 28.8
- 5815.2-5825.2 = 27.6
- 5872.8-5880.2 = 32.4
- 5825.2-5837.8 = 30.8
